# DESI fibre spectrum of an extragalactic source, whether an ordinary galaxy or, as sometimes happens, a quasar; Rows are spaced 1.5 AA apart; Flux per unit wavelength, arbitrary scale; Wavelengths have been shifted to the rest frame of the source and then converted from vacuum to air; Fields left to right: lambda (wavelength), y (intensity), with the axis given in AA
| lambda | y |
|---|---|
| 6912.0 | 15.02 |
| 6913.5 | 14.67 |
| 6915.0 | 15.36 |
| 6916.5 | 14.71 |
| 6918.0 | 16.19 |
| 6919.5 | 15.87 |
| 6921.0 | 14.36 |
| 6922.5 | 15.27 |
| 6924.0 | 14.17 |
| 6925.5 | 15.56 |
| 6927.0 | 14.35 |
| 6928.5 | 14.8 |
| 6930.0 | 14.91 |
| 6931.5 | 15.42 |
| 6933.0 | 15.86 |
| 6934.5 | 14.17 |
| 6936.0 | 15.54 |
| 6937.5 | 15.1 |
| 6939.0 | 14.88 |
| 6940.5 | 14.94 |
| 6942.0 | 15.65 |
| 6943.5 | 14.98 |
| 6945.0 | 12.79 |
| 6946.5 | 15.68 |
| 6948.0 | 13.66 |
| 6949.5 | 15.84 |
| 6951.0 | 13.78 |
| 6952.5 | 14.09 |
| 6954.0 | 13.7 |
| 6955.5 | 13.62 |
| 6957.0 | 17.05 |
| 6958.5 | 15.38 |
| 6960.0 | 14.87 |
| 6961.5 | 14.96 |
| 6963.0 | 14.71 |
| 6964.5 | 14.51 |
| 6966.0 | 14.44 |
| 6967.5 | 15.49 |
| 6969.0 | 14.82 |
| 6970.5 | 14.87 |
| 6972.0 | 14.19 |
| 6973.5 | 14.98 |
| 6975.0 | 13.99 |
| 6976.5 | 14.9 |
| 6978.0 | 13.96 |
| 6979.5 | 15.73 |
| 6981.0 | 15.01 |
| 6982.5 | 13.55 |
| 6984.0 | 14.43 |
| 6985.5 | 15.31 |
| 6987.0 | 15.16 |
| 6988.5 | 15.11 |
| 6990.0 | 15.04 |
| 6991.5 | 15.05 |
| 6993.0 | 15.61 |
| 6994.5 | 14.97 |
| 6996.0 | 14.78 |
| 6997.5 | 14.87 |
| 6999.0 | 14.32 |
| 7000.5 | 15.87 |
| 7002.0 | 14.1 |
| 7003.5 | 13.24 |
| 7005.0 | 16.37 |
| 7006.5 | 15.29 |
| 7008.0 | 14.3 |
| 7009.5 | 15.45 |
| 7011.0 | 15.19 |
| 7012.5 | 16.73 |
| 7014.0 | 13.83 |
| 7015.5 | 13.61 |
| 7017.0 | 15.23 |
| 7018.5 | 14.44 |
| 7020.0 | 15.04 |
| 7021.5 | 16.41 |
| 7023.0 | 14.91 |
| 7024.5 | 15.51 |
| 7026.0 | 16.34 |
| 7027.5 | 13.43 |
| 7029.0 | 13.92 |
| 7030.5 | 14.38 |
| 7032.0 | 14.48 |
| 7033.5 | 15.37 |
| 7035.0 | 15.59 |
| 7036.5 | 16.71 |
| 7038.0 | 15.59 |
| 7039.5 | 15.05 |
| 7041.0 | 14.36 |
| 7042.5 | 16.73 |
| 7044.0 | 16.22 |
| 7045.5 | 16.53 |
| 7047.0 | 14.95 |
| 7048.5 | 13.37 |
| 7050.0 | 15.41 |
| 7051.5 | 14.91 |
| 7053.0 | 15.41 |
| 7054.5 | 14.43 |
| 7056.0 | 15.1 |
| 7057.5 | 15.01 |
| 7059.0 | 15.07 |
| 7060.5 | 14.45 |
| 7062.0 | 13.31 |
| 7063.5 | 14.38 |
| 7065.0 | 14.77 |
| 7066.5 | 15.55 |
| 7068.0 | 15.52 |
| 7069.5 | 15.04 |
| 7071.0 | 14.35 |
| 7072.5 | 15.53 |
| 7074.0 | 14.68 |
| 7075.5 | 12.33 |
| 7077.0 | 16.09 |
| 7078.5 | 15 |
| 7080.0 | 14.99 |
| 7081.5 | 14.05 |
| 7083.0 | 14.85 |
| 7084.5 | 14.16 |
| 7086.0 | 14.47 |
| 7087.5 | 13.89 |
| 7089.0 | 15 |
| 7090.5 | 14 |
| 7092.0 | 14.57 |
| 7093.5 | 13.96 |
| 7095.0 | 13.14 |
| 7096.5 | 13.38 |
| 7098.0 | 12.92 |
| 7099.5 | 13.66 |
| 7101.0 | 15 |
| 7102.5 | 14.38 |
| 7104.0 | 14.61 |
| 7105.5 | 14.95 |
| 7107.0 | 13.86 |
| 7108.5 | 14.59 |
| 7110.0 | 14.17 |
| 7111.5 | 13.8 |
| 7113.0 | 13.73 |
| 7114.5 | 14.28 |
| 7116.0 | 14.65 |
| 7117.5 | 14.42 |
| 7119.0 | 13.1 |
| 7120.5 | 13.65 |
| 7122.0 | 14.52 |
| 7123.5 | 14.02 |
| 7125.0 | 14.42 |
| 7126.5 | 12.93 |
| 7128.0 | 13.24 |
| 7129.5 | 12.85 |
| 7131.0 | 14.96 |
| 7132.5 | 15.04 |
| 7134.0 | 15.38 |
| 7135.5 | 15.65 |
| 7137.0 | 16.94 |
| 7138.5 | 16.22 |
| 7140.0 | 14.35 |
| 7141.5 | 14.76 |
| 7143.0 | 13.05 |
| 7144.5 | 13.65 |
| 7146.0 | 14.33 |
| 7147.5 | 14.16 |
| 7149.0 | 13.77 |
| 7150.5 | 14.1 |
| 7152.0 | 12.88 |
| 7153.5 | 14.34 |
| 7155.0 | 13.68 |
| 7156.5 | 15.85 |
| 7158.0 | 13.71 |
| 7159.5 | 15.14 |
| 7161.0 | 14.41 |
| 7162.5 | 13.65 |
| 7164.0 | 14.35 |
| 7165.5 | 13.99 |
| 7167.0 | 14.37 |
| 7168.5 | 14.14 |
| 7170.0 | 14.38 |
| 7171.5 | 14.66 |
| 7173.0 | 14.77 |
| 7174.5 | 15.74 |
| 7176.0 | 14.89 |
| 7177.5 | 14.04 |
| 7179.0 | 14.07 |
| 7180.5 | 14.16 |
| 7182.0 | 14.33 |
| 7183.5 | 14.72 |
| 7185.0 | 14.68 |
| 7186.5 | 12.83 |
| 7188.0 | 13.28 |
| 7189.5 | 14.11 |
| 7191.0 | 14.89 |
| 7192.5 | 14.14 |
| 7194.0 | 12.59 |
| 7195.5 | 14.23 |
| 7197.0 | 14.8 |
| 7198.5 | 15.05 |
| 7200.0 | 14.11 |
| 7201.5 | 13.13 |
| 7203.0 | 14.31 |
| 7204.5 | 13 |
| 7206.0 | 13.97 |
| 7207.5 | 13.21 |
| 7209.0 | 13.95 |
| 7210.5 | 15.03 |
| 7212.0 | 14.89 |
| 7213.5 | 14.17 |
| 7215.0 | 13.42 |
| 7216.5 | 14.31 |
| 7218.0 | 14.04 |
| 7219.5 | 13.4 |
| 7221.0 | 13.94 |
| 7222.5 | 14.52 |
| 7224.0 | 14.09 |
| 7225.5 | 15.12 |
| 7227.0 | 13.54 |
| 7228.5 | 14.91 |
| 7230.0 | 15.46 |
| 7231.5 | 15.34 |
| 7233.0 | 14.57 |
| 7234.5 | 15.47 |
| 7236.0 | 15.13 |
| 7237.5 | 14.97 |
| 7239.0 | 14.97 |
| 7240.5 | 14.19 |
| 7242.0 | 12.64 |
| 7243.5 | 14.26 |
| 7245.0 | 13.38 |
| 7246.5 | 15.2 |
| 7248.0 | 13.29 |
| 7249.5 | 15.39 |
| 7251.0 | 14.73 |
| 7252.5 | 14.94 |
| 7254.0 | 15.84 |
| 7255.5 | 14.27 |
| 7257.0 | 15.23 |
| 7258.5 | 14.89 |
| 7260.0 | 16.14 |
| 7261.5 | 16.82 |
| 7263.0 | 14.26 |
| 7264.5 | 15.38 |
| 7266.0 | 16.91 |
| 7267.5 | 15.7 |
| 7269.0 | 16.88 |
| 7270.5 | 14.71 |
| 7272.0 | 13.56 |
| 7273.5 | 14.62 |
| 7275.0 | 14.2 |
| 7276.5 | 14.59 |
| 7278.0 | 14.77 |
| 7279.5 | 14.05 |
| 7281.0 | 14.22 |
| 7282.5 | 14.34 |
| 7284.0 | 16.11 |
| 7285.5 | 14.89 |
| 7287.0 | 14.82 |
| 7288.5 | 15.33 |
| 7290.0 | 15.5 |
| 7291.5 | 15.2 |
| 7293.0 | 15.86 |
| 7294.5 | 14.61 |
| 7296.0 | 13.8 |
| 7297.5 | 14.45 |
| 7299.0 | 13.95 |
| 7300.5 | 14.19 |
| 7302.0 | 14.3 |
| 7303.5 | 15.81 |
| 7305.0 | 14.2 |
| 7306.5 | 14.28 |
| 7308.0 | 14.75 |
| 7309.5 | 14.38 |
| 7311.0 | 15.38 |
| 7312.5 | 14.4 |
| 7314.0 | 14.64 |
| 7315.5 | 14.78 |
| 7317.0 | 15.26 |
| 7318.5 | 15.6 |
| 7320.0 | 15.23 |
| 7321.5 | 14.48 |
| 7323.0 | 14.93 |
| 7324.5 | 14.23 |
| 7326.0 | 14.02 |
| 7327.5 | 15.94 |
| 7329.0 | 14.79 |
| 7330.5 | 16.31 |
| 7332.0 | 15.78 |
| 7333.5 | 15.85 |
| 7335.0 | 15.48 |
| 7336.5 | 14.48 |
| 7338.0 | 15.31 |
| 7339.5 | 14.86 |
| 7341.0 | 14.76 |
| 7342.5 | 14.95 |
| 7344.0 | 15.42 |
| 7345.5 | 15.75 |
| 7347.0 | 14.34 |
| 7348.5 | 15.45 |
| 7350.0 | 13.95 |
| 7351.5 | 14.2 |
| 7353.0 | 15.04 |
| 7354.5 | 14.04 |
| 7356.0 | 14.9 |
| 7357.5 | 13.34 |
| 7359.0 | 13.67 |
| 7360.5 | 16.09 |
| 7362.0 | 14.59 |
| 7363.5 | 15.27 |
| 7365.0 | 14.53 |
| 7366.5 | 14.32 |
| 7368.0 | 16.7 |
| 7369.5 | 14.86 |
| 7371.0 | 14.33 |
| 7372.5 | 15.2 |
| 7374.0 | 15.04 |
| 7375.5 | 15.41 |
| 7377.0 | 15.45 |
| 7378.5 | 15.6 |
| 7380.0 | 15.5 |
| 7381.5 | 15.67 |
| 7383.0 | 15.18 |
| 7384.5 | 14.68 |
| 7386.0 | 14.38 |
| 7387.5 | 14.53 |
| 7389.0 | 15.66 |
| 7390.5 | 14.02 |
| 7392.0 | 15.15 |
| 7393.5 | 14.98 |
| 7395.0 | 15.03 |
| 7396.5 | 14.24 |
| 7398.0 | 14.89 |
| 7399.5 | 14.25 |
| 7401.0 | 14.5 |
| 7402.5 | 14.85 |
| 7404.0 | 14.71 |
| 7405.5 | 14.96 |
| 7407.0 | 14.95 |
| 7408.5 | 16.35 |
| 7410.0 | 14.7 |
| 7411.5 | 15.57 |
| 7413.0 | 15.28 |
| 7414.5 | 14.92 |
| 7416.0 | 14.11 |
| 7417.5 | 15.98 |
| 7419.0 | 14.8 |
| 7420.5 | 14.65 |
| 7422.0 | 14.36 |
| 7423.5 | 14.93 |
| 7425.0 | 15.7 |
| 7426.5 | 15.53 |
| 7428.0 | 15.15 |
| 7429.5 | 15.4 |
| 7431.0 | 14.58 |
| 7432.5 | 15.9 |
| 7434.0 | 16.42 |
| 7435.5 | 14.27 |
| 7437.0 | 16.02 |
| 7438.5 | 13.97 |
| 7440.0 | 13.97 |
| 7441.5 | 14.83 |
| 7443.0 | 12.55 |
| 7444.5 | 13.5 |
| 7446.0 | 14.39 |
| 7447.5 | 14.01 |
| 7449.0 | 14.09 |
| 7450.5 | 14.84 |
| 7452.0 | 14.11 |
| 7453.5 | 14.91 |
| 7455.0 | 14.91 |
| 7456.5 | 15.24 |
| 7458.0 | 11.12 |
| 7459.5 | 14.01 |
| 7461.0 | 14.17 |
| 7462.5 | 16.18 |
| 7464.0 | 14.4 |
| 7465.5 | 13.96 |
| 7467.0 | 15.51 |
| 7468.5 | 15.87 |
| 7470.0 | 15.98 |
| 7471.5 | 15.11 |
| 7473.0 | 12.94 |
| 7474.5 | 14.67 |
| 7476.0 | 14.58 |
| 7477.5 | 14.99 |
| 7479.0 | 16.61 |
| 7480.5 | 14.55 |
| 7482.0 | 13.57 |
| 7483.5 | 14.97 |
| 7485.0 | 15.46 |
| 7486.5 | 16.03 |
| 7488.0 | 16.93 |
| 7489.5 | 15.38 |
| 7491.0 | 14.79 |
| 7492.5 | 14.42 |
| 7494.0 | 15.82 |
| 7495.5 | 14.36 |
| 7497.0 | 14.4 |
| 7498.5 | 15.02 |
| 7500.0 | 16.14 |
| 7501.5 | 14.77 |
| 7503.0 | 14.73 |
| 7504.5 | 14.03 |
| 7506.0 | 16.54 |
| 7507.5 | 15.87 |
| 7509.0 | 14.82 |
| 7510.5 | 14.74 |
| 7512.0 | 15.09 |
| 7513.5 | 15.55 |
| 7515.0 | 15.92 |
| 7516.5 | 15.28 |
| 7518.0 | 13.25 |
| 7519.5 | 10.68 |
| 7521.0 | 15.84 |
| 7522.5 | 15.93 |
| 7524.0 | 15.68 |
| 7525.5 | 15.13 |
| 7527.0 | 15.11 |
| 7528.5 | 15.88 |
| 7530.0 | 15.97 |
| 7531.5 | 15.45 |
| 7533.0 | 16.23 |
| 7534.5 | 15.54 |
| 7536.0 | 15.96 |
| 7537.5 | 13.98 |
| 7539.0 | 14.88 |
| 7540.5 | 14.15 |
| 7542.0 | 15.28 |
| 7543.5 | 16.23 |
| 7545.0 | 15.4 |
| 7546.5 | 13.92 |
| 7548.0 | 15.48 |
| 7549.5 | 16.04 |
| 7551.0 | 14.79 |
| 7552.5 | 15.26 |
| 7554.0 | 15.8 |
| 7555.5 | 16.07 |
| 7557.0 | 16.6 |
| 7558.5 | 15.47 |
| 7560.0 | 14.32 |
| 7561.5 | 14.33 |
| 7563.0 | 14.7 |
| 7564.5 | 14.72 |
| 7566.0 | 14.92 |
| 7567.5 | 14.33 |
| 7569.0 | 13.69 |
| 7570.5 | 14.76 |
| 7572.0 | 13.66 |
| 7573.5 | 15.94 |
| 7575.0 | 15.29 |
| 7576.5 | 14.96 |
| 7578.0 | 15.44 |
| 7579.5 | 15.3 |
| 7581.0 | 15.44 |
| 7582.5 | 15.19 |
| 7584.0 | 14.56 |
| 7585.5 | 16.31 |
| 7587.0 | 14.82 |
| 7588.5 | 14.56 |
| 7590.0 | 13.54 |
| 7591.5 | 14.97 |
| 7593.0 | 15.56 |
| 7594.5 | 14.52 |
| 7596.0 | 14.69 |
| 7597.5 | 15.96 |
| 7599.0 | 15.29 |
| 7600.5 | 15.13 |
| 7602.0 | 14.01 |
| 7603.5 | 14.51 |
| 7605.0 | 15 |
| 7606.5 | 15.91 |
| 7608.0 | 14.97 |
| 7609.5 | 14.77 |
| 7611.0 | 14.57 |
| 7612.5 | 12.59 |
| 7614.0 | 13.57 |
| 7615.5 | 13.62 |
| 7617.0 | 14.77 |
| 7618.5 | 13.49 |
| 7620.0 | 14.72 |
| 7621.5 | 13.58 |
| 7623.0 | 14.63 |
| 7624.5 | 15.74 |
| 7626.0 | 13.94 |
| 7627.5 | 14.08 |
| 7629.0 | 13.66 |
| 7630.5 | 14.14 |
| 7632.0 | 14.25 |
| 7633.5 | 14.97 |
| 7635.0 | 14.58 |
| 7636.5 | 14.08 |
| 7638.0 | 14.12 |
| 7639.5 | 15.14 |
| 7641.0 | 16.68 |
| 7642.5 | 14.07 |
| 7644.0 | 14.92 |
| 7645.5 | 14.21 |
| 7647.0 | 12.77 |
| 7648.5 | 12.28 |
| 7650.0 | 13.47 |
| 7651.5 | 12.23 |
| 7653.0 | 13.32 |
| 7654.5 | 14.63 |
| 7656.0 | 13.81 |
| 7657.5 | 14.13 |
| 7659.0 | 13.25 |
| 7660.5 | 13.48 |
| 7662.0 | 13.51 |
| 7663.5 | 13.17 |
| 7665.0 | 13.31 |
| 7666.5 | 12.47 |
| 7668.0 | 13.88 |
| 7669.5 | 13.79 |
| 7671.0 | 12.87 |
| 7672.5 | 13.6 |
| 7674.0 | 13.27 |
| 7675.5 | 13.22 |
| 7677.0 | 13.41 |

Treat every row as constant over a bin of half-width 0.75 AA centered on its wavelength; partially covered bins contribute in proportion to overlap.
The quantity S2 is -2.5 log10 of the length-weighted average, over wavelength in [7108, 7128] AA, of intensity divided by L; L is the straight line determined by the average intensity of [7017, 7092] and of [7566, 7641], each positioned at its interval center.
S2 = 0.07 mag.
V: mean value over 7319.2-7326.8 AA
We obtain 14.6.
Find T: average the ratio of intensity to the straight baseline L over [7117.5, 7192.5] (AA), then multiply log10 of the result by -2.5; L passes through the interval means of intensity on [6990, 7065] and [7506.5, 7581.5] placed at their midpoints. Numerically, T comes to 0.054 mag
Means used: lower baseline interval 15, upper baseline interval 15.1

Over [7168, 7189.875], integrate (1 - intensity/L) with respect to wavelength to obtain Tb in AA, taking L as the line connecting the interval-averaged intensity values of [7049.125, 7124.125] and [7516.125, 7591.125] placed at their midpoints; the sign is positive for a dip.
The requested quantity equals 0.3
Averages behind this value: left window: 14.4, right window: 15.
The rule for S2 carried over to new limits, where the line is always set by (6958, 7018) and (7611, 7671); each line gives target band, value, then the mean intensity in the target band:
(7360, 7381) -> -0.07 mag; 15.2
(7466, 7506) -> -0.07 mag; 15.1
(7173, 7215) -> 0.03 mag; 14.2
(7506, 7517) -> -0.10 mag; 15.4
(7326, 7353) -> -0.06 mag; 15.1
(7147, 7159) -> 0.04 mag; 14.1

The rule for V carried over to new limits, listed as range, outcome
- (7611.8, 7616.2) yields 13.3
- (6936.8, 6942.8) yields 15.1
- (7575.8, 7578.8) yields 15.2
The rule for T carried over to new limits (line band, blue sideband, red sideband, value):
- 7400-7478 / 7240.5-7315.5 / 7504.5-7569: 0.02 mag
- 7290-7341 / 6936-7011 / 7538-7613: 0.00 mag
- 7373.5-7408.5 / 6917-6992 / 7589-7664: -0.04 mag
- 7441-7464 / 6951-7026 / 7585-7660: 0.02 mag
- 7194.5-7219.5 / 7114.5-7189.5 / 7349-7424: 0.03 mag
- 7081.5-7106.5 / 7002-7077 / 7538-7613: 0.06 mag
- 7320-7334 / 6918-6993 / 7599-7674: -0.05 mag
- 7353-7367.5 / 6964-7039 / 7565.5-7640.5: 0.01 mag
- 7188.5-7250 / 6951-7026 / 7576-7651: 0.04 mag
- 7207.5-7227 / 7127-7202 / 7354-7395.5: 0.02 mag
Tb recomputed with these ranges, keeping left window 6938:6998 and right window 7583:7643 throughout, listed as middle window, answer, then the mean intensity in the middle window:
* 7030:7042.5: -0.5 AA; 15.3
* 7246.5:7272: -1.0 AA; 15.3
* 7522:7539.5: -1.0 AA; 15.5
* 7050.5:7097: 0.6 AA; 14.6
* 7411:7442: -0.9 AA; 15.1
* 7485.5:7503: -0.7 AA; 15.3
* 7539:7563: -1.0 AA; 15.2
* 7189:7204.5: 0.7 AA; 14.1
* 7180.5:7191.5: 0.5 AA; 14.1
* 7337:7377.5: -0.5 AA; 14.9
